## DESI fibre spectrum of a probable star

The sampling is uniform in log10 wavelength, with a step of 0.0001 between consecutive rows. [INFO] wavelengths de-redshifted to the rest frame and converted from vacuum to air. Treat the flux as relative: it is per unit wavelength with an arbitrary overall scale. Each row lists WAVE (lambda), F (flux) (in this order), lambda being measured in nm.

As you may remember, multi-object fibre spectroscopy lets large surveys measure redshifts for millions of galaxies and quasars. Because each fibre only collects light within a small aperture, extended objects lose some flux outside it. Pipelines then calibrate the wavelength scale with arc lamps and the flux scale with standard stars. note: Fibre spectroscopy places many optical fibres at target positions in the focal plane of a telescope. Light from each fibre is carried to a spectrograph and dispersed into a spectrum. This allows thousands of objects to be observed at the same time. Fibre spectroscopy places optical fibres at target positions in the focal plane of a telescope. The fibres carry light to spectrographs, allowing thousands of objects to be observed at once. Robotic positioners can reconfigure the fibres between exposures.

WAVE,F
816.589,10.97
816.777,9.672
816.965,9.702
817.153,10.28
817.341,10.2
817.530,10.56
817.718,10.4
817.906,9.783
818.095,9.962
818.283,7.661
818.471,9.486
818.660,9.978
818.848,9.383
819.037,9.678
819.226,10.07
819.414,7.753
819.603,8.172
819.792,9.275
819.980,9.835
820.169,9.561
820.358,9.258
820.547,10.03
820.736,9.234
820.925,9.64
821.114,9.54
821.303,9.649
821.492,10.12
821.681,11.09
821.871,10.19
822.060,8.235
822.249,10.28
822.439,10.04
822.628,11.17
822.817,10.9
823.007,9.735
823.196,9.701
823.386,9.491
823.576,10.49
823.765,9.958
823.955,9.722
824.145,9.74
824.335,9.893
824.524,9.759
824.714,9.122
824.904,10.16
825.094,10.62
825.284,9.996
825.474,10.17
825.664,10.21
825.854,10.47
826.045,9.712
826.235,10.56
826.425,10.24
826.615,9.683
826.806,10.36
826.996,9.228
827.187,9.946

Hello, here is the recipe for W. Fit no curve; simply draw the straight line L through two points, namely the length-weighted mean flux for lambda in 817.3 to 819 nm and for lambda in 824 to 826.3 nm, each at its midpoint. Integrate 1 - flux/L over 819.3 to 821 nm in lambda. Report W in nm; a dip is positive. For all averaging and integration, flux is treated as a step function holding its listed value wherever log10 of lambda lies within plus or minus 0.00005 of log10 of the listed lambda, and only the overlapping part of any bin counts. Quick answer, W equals 0.10 nm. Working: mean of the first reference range 9.69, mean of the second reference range 10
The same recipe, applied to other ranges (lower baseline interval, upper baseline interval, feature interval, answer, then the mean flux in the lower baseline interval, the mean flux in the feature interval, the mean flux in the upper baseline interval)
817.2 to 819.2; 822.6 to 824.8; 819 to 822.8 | 0.07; 9.73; 9.67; 9.94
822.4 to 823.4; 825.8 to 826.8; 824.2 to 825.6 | 0.03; 10.2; 9.96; 10.1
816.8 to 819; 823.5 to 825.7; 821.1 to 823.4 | -0.03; 9.76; 10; 9.98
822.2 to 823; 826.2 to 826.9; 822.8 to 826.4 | 0.12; 10.5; 10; 10.2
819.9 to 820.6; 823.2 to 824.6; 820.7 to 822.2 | -0.01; 9.64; 9.75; 9.85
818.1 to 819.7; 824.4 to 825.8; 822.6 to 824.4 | -0.05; 9.08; 10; 10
